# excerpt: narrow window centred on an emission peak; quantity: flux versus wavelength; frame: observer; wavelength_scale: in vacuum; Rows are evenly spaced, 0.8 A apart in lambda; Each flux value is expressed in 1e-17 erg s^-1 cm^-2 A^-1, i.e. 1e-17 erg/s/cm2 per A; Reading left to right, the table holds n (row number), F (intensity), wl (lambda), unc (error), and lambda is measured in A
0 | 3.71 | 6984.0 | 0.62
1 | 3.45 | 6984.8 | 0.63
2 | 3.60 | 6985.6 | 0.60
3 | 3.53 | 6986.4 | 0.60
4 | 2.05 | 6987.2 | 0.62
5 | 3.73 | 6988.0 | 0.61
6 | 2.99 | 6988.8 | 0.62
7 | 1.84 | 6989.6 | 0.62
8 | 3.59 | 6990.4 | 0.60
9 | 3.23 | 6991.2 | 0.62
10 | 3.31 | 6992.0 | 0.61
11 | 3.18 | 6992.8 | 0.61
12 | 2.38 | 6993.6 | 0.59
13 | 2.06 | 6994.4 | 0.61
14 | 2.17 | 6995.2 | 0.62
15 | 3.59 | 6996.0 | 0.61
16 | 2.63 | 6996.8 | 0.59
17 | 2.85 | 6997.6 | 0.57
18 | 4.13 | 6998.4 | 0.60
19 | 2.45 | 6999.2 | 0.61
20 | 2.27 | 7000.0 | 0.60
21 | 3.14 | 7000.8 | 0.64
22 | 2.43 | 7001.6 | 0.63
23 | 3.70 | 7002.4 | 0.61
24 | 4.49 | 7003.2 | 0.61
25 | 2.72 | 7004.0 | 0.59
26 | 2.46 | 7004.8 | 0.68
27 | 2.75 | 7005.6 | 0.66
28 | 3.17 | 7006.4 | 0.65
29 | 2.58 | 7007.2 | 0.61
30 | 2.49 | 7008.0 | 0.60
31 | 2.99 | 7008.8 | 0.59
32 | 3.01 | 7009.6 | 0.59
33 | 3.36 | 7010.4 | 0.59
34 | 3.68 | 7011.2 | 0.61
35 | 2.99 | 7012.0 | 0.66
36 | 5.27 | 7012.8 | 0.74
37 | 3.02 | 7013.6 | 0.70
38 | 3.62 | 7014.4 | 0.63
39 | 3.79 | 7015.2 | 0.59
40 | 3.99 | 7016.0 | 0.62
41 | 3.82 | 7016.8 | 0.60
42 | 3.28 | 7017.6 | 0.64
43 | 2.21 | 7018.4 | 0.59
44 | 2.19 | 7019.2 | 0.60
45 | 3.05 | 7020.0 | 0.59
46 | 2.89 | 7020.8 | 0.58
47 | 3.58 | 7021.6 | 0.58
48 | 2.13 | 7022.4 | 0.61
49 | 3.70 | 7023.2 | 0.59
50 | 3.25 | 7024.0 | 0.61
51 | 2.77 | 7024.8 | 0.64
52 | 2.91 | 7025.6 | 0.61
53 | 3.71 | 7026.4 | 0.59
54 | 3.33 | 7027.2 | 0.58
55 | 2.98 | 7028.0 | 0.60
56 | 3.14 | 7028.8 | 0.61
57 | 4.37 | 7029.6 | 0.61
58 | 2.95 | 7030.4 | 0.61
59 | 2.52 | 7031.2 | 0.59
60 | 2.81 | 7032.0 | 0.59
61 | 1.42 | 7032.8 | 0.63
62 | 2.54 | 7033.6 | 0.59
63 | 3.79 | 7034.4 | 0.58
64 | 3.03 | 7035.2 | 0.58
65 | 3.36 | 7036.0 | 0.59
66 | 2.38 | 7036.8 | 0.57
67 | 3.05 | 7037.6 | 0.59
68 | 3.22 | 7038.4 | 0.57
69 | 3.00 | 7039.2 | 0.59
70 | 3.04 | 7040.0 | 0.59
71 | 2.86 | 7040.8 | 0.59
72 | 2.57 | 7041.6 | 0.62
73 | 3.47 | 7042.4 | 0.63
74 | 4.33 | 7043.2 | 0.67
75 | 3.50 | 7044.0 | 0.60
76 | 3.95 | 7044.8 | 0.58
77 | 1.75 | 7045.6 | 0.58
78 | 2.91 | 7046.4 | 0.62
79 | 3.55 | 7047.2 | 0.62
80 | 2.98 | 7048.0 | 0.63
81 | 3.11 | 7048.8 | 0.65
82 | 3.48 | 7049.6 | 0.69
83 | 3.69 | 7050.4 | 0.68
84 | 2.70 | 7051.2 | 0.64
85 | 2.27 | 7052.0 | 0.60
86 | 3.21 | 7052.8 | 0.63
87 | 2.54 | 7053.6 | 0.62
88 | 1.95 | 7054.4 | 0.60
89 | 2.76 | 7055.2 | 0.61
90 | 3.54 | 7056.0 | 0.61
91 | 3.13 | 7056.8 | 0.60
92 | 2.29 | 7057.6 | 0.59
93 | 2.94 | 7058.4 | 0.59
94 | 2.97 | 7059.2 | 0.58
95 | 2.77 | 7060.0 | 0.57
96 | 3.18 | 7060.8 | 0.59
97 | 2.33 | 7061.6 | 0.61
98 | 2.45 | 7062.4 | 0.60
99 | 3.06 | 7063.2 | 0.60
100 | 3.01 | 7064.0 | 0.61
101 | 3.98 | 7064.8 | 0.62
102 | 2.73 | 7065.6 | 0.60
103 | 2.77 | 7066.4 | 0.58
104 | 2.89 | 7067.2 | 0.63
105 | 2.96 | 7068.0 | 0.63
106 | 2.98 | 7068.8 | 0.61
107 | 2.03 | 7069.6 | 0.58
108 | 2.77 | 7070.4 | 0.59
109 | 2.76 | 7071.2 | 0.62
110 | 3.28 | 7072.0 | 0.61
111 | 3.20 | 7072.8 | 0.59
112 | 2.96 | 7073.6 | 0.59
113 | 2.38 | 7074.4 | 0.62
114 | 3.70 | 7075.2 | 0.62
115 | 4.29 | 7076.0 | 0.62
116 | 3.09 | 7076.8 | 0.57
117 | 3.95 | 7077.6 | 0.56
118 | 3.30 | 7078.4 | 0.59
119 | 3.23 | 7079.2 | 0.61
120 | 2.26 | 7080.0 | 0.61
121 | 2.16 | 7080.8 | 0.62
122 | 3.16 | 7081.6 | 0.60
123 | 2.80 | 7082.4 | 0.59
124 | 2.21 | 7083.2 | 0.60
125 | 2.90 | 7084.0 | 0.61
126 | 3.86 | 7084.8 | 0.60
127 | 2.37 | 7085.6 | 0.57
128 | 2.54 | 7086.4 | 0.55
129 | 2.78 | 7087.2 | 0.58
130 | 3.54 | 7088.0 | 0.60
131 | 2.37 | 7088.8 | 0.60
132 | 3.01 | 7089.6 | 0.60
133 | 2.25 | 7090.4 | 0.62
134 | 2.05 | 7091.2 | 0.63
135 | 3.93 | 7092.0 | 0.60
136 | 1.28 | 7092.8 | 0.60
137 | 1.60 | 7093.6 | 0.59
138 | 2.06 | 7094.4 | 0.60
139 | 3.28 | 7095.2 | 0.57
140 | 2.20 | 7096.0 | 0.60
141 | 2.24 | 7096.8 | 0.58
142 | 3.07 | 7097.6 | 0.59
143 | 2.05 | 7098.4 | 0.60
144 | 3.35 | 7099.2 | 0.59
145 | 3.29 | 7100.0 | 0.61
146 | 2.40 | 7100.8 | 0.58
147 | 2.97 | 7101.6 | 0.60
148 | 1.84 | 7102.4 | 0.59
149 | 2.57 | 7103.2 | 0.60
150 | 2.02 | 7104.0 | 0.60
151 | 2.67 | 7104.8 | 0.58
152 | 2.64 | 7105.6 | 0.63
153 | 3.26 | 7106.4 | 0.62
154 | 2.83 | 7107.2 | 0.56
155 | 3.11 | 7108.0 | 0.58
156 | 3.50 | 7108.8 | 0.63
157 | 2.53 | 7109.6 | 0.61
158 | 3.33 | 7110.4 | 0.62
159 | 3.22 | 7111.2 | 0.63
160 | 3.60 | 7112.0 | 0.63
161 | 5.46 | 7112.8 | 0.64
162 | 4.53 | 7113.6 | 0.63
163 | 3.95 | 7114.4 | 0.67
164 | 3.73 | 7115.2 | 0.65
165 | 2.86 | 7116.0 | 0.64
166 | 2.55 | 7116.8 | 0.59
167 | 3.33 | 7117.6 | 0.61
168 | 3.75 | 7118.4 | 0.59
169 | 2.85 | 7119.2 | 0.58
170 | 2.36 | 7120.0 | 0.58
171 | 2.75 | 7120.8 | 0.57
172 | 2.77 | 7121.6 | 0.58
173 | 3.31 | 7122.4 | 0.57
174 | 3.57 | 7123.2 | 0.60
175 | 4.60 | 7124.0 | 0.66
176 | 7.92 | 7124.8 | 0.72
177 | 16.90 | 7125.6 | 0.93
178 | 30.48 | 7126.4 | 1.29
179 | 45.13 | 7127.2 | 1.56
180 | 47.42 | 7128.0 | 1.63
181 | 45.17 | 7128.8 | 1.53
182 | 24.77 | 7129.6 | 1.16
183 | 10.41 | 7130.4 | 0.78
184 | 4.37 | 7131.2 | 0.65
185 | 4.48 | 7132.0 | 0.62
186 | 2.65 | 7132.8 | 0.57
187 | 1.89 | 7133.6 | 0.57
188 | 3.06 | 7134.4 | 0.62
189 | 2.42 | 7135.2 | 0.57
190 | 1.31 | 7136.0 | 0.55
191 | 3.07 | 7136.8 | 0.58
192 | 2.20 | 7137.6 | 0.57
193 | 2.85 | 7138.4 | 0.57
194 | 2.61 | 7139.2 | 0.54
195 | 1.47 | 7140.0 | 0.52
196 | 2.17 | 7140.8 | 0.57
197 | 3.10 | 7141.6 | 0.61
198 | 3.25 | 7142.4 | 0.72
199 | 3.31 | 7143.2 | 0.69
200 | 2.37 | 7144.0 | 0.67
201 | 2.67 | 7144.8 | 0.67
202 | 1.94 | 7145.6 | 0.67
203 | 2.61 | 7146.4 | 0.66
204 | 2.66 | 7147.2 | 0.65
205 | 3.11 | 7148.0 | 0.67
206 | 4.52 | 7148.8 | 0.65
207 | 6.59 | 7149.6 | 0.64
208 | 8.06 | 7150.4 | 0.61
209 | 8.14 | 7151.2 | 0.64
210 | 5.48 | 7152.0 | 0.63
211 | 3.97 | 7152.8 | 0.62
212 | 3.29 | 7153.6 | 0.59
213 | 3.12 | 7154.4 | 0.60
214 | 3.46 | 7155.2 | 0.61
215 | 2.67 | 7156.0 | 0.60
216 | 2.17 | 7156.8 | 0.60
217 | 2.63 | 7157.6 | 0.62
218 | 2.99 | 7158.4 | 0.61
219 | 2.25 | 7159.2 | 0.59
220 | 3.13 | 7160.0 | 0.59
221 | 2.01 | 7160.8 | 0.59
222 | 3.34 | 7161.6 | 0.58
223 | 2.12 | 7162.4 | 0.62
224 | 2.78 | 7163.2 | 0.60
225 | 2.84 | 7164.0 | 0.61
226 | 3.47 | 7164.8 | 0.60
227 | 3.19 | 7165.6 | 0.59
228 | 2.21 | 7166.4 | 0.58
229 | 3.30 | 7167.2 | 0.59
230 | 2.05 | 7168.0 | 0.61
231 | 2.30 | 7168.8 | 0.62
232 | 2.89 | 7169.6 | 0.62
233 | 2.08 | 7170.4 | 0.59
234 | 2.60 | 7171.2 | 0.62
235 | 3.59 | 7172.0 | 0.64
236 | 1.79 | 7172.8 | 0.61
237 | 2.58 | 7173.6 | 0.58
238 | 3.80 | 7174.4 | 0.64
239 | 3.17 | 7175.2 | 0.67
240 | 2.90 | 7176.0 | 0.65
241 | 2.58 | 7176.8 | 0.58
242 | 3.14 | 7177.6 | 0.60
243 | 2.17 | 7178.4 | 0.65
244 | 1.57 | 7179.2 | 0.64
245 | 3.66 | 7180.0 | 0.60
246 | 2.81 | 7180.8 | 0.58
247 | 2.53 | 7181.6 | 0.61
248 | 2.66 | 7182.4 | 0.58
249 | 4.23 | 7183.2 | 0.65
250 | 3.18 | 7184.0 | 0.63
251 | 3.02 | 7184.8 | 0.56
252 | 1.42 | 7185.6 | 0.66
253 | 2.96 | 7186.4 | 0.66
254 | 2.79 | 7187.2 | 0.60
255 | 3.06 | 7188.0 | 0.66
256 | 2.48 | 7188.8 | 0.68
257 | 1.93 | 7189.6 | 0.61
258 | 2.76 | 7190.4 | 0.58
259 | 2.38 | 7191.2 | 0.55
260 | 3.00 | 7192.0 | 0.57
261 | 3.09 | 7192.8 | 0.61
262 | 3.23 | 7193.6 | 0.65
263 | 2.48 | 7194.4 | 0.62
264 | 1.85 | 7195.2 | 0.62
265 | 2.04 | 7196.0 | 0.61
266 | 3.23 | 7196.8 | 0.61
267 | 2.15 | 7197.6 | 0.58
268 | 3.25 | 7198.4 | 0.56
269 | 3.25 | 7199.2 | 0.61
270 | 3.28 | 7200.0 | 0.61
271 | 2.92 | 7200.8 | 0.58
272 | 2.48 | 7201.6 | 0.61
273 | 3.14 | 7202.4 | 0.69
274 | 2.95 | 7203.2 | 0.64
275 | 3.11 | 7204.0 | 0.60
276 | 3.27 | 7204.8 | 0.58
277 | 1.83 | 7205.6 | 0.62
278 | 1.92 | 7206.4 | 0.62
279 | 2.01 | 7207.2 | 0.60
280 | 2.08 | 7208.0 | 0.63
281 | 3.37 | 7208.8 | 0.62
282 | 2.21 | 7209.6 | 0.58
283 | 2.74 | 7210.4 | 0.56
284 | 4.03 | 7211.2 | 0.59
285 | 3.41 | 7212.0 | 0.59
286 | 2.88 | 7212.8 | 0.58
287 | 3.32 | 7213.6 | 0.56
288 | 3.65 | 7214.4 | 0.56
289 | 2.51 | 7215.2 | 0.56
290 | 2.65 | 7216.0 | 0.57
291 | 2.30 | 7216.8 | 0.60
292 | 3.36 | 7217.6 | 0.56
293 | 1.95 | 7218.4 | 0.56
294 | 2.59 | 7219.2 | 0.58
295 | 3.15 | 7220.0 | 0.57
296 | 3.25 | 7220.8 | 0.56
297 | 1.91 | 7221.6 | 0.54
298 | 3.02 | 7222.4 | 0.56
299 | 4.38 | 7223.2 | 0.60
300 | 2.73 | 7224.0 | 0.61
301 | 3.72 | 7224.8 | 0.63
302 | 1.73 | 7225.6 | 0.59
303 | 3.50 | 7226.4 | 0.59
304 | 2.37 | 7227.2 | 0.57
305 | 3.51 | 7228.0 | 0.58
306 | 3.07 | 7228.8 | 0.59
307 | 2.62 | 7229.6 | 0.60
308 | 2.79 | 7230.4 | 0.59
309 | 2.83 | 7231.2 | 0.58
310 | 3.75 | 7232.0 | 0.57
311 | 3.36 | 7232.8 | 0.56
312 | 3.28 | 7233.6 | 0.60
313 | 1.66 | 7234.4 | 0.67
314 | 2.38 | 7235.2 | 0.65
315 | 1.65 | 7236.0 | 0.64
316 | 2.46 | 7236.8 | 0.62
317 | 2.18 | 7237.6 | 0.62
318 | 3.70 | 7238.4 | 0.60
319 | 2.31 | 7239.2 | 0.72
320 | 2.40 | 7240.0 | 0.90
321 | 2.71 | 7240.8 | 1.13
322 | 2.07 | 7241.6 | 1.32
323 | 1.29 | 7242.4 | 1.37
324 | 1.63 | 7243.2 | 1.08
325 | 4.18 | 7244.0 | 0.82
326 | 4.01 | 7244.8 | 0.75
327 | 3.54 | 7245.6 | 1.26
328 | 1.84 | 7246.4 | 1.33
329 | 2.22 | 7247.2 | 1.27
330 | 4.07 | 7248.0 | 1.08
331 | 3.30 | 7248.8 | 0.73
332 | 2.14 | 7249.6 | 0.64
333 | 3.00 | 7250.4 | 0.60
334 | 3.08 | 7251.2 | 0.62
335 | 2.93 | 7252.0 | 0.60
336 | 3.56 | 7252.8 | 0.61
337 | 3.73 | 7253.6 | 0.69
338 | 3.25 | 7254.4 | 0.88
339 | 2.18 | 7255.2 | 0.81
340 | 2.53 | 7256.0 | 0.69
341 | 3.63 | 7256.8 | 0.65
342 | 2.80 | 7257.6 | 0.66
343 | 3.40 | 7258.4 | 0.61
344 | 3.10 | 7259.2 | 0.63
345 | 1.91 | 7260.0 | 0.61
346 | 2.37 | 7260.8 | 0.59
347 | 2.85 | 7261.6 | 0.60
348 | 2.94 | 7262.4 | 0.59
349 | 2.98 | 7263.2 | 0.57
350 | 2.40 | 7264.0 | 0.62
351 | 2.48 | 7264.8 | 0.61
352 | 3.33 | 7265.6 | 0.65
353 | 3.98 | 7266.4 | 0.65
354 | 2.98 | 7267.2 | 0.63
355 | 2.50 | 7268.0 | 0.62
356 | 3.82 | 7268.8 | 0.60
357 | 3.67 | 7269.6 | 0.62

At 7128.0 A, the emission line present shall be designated H-alpha 6563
